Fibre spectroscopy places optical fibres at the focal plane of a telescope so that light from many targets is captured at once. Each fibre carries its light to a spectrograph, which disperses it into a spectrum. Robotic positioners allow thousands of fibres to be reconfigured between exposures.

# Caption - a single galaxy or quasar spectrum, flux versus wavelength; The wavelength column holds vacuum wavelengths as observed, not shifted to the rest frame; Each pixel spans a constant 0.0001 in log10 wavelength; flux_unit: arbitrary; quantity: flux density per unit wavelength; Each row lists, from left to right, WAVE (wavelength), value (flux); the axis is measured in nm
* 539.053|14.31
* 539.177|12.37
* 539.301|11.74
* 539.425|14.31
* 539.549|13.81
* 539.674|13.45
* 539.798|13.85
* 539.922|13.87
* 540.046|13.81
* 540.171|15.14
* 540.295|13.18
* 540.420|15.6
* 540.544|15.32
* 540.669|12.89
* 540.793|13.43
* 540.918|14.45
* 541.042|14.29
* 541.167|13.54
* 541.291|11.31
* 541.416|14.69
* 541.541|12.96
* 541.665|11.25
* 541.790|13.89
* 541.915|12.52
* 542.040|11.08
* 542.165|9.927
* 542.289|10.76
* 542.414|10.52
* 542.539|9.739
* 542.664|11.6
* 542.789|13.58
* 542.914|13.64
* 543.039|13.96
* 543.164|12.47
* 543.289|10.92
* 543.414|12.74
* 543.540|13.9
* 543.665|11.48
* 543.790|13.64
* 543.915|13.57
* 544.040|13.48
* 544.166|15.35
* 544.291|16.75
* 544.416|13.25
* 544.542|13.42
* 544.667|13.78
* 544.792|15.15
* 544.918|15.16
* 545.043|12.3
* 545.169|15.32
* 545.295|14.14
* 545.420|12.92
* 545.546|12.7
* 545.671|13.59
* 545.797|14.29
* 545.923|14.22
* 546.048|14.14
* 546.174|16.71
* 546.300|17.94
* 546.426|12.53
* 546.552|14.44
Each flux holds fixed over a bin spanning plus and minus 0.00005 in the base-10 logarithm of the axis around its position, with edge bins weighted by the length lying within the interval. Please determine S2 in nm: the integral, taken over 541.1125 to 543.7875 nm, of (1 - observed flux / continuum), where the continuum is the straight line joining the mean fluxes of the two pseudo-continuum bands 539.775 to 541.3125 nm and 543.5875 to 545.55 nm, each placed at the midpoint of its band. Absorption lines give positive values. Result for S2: 0.33 nm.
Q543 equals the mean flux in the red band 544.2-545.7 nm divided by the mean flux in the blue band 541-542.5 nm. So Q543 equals 1.16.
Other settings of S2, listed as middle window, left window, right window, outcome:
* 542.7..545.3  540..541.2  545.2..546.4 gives 0.12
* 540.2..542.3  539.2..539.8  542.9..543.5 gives -0.01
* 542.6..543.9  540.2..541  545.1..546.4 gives 0.14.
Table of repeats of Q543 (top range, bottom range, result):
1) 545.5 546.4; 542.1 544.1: 1.20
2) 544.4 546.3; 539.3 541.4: 1.03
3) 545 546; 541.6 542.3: 1.18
